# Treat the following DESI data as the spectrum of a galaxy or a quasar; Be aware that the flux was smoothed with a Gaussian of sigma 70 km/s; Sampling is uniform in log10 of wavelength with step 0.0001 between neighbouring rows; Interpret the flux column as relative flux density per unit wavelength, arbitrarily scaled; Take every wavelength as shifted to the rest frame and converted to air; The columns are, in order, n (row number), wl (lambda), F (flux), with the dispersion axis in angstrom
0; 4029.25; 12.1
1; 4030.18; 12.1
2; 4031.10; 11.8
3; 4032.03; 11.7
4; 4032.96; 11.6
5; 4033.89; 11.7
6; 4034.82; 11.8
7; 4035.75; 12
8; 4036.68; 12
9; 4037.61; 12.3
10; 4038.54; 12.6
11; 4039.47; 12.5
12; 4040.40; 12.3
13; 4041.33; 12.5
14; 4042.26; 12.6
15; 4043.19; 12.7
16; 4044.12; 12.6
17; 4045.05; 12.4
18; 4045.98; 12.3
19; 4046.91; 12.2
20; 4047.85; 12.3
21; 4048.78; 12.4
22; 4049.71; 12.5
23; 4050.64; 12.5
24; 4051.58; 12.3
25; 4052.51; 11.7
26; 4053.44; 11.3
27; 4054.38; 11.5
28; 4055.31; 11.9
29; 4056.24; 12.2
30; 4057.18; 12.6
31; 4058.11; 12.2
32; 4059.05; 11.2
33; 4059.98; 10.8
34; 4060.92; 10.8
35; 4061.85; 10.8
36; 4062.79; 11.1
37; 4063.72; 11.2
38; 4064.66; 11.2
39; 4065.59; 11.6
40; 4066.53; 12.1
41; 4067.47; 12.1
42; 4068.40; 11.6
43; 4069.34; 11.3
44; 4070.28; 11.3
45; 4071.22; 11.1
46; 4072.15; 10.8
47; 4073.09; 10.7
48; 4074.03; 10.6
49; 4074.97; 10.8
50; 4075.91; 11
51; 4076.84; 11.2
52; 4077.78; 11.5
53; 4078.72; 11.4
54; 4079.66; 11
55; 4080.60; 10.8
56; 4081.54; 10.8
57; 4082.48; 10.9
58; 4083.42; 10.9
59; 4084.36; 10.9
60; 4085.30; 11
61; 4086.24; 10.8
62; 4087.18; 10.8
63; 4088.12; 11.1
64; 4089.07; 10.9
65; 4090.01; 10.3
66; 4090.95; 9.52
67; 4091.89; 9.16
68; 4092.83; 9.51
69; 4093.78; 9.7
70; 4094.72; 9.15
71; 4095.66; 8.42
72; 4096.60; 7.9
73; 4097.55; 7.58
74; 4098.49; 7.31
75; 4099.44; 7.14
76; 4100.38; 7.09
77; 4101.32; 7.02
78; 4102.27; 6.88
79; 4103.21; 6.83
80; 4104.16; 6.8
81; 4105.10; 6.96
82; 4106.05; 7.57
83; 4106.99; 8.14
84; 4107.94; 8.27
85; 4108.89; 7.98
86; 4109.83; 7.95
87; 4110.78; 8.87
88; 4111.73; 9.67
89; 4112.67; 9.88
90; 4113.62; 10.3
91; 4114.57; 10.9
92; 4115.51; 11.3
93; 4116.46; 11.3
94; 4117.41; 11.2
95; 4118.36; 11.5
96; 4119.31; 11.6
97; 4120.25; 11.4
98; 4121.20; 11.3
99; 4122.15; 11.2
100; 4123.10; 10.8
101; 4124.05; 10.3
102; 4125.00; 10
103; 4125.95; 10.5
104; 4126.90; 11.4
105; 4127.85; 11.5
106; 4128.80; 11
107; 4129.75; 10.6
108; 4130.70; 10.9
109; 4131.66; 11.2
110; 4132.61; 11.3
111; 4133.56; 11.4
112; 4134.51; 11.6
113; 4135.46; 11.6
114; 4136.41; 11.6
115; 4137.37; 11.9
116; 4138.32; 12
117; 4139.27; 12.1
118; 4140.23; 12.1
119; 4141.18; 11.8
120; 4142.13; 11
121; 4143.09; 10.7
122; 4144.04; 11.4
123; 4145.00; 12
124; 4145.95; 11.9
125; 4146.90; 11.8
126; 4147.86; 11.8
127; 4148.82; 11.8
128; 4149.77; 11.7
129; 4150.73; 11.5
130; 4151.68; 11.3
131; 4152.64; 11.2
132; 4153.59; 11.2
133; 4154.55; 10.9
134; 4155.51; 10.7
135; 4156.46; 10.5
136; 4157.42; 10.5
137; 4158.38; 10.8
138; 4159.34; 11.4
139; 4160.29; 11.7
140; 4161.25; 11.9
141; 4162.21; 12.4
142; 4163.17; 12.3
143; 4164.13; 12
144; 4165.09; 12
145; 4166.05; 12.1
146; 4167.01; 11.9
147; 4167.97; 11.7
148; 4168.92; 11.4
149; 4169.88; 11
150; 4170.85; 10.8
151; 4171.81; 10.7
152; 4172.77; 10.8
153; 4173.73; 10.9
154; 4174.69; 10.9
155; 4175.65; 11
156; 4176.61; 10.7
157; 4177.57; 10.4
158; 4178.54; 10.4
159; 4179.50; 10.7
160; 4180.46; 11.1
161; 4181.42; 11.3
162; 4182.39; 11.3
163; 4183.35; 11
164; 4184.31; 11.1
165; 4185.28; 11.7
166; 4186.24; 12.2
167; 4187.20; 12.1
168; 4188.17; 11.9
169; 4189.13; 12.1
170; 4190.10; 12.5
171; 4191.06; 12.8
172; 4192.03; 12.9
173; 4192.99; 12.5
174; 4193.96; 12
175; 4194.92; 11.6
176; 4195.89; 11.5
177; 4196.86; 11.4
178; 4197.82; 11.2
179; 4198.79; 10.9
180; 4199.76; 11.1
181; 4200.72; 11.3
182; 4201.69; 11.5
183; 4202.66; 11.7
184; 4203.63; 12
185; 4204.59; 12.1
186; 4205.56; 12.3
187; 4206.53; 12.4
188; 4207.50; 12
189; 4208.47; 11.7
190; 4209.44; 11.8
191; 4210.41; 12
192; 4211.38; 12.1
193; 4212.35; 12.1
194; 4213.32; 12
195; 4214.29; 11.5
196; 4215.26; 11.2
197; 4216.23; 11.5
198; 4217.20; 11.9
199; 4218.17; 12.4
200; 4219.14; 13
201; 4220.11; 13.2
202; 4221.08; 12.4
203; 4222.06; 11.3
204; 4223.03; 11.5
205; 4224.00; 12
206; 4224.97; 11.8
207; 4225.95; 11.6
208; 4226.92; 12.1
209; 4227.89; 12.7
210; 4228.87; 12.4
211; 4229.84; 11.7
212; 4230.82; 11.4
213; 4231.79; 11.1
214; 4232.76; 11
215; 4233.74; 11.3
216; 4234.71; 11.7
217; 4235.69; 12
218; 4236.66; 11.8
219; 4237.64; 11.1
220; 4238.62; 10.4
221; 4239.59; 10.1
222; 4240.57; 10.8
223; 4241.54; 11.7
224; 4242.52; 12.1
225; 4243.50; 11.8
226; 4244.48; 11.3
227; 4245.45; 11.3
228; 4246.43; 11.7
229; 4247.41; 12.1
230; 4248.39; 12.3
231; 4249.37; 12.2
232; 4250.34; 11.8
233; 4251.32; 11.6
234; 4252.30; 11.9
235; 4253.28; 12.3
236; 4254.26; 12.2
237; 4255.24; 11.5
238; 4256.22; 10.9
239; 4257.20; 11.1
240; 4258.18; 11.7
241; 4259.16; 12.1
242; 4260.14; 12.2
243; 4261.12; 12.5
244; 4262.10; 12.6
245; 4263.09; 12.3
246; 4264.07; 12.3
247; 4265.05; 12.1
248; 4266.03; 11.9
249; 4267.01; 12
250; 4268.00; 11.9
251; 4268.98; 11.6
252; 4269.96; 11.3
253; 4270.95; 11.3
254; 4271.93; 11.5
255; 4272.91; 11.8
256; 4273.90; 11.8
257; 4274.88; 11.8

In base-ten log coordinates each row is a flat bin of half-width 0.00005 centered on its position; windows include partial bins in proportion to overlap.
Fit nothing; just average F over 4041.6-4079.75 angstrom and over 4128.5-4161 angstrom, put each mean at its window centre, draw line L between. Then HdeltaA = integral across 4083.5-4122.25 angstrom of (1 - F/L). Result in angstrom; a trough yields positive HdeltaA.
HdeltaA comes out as 7.3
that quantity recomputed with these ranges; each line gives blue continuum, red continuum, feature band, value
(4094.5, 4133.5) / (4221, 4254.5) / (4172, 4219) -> -2.98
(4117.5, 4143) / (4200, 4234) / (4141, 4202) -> 0.65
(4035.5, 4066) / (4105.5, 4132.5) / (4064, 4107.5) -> 5.10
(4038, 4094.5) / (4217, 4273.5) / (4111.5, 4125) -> 0.72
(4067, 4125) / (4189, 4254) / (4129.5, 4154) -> -2.16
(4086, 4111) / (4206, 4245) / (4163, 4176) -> -1.36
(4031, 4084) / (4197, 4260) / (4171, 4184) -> 0.94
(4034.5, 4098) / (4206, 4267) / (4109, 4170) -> 1.53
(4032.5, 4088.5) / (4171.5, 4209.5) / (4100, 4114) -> 4.33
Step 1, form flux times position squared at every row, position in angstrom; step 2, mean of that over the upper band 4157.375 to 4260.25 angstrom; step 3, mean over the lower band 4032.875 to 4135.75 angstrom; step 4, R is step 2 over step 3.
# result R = 1.16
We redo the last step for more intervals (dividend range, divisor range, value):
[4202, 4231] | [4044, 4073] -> 1.11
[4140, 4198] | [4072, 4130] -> 1.20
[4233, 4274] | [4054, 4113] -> 1.27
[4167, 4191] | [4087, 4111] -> 1.40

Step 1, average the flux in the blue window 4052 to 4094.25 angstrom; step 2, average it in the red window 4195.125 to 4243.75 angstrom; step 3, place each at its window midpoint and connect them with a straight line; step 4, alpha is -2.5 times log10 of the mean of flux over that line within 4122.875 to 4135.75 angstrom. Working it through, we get 0.03 mag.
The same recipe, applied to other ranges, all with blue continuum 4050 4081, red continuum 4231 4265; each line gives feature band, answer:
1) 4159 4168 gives -0.04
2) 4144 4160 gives 0.02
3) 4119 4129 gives 0.05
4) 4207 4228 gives -0.03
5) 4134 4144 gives -0.01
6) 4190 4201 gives -0.02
